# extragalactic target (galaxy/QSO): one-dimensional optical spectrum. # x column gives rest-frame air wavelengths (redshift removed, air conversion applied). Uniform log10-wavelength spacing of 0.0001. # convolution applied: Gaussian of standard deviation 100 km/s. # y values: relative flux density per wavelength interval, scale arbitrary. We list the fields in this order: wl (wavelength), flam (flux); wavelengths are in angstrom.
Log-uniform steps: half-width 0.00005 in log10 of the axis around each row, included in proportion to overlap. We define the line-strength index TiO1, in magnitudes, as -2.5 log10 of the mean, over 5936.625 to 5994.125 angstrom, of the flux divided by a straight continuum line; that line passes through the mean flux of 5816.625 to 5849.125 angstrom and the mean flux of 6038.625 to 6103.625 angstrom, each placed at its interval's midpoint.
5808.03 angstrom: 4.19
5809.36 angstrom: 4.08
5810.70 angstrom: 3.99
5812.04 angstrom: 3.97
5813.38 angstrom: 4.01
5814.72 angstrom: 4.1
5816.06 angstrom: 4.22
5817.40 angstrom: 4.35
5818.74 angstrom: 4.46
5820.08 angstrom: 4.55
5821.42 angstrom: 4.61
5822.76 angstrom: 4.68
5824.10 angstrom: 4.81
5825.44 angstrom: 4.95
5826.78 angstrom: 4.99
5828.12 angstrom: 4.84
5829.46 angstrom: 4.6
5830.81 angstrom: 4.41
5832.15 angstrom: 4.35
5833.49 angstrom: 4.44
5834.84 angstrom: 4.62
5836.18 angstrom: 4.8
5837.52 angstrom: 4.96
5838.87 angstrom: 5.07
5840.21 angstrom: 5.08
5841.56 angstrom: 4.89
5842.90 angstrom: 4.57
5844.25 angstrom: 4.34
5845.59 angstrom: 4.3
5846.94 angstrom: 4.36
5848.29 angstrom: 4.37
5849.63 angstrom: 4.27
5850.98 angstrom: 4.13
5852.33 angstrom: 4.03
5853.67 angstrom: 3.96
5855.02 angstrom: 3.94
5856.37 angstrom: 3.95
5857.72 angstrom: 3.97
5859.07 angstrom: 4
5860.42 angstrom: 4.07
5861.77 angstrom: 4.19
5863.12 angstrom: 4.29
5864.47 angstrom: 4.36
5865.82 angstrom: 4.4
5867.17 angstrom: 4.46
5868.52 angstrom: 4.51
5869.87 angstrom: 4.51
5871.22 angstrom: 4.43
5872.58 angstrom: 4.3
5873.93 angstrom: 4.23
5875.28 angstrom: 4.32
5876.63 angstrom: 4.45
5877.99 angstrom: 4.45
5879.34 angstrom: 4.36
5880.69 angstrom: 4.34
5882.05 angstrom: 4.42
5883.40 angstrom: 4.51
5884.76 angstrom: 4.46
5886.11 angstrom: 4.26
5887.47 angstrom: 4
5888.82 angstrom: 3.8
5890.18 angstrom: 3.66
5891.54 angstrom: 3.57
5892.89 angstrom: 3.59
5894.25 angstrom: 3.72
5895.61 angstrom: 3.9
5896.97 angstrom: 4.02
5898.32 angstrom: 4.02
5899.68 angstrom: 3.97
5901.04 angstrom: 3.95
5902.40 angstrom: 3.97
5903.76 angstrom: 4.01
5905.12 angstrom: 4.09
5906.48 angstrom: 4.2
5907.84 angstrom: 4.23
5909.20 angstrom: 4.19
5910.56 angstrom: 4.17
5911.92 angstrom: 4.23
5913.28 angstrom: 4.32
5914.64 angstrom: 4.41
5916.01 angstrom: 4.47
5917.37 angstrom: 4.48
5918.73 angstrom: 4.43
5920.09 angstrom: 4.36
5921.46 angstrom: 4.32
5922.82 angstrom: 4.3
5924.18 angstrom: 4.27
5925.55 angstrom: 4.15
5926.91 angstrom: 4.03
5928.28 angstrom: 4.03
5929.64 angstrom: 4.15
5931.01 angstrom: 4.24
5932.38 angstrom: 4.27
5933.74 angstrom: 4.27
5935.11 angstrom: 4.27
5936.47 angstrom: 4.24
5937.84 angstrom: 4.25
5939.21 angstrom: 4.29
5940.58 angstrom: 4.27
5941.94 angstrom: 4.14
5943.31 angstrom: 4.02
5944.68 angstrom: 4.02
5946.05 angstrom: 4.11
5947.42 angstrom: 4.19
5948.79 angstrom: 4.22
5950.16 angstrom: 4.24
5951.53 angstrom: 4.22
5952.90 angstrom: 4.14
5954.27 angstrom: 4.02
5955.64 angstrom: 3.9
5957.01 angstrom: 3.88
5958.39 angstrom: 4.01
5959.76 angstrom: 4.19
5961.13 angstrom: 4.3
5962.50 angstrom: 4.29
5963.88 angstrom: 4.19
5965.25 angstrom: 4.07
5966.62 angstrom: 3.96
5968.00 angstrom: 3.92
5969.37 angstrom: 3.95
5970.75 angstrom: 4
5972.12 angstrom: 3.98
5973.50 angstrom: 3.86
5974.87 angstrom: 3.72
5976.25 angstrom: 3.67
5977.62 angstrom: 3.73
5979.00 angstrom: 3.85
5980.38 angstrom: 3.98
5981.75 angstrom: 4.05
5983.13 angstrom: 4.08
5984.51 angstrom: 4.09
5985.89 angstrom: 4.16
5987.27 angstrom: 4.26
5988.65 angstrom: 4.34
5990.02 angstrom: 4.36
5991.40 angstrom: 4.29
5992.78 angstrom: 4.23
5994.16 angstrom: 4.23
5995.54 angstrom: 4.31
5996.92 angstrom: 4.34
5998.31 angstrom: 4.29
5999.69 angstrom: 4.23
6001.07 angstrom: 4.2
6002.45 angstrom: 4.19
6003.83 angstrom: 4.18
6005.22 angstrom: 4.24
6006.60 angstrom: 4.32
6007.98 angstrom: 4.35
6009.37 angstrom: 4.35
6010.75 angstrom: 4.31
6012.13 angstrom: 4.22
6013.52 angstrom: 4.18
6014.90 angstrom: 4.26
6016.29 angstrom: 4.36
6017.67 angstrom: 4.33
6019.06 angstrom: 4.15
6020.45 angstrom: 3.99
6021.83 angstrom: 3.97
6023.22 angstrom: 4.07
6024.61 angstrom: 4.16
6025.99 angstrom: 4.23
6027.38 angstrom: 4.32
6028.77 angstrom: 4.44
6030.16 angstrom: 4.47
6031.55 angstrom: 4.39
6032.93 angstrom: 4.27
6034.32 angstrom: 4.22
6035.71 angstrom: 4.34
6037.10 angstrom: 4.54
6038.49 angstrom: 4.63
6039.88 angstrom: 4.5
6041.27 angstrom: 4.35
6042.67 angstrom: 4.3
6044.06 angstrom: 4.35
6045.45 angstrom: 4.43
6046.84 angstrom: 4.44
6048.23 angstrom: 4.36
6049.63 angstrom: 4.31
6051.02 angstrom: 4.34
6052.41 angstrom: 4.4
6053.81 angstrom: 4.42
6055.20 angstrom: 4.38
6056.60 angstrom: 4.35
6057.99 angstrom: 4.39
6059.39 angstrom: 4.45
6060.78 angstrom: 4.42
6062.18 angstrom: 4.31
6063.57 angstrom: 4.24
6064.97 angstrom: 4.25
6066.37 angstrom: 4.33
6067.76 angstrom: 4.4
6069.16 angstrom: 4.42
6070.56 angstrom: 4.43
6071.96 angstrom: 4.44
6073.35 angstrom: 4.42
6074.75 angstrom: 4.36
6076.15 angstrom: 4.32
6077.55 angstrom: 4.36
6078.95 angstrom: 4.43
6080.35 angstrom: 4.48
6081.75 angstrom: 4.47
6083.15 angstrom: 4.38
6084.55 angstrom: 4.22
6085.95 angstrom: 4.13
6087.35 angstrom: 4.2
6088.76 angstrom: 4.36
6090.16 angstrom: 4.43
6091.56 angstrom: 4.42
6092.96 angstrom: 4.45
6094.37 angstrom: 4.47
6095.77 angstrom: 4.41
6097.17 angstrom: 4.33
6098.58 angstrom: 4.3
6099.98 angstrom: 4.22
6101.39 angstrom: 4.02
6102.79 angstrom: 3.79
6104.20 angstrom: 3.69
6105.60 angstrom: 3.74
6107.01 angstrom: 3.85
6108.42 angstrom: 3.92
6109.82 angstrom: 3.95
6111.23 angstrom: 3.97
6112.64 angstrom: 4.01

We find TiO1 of 0.10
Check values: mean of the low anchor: 4.64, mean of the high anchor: 4.35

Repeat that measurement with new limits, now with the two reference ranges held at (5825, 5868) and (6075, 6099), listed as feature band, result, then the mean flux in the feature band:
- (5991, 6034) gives 0.03 mag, 4.25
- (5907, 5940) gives 0.04 mag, 4.26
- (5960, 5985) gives 0.11 mag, 3.99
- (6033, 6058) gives 0.00 mag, 4.39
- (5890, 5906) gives 0.14 mag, 3.88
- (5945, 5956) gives 0.07 mag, 4.13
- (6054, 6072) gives 0.00 mag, 4.37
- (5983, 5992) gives 0.04 mag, 4.23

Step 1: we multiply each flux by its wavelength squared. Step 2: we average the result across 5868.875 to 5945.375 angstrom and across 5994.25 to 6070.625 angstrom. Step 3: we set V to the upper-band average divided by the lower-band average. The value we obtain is 1.08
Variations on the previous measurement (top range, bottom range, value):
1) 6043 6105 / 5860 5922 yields 1.09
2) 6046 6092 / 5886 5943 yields 1.11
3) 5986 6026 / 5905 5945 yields 1.03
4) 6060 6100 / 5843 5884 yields 1.10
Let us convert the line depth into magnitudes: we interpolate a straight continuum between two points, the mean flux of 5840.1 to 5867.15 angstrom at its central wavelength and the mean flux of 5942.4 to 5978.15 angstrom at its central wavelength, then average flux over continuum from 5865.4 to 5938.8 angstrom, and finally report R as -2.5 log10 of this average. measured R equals -0.01 mag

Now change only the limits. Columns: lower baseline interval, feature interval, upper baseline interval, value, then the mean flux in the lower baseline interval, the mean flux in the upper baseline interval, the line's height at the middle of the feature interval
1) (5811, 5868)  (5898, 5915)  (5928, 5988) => 0.02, 4.42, 4.08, 4.23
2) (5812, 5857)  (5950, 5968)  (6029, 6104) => 0.08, 4.48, 4.35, 4.41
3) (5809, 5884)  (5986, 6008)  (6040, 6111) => 0.02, 4.4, 4.29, 4.33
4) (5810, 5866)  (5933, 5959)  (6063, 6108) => 0.05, 4.41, 4.27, 4.35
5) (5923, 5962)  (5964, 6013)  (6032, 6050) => 0.04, 4.16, 4.39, 4.27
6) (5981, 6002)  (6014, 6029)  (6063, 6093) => 0.02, 4.23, 4.36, 4.27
